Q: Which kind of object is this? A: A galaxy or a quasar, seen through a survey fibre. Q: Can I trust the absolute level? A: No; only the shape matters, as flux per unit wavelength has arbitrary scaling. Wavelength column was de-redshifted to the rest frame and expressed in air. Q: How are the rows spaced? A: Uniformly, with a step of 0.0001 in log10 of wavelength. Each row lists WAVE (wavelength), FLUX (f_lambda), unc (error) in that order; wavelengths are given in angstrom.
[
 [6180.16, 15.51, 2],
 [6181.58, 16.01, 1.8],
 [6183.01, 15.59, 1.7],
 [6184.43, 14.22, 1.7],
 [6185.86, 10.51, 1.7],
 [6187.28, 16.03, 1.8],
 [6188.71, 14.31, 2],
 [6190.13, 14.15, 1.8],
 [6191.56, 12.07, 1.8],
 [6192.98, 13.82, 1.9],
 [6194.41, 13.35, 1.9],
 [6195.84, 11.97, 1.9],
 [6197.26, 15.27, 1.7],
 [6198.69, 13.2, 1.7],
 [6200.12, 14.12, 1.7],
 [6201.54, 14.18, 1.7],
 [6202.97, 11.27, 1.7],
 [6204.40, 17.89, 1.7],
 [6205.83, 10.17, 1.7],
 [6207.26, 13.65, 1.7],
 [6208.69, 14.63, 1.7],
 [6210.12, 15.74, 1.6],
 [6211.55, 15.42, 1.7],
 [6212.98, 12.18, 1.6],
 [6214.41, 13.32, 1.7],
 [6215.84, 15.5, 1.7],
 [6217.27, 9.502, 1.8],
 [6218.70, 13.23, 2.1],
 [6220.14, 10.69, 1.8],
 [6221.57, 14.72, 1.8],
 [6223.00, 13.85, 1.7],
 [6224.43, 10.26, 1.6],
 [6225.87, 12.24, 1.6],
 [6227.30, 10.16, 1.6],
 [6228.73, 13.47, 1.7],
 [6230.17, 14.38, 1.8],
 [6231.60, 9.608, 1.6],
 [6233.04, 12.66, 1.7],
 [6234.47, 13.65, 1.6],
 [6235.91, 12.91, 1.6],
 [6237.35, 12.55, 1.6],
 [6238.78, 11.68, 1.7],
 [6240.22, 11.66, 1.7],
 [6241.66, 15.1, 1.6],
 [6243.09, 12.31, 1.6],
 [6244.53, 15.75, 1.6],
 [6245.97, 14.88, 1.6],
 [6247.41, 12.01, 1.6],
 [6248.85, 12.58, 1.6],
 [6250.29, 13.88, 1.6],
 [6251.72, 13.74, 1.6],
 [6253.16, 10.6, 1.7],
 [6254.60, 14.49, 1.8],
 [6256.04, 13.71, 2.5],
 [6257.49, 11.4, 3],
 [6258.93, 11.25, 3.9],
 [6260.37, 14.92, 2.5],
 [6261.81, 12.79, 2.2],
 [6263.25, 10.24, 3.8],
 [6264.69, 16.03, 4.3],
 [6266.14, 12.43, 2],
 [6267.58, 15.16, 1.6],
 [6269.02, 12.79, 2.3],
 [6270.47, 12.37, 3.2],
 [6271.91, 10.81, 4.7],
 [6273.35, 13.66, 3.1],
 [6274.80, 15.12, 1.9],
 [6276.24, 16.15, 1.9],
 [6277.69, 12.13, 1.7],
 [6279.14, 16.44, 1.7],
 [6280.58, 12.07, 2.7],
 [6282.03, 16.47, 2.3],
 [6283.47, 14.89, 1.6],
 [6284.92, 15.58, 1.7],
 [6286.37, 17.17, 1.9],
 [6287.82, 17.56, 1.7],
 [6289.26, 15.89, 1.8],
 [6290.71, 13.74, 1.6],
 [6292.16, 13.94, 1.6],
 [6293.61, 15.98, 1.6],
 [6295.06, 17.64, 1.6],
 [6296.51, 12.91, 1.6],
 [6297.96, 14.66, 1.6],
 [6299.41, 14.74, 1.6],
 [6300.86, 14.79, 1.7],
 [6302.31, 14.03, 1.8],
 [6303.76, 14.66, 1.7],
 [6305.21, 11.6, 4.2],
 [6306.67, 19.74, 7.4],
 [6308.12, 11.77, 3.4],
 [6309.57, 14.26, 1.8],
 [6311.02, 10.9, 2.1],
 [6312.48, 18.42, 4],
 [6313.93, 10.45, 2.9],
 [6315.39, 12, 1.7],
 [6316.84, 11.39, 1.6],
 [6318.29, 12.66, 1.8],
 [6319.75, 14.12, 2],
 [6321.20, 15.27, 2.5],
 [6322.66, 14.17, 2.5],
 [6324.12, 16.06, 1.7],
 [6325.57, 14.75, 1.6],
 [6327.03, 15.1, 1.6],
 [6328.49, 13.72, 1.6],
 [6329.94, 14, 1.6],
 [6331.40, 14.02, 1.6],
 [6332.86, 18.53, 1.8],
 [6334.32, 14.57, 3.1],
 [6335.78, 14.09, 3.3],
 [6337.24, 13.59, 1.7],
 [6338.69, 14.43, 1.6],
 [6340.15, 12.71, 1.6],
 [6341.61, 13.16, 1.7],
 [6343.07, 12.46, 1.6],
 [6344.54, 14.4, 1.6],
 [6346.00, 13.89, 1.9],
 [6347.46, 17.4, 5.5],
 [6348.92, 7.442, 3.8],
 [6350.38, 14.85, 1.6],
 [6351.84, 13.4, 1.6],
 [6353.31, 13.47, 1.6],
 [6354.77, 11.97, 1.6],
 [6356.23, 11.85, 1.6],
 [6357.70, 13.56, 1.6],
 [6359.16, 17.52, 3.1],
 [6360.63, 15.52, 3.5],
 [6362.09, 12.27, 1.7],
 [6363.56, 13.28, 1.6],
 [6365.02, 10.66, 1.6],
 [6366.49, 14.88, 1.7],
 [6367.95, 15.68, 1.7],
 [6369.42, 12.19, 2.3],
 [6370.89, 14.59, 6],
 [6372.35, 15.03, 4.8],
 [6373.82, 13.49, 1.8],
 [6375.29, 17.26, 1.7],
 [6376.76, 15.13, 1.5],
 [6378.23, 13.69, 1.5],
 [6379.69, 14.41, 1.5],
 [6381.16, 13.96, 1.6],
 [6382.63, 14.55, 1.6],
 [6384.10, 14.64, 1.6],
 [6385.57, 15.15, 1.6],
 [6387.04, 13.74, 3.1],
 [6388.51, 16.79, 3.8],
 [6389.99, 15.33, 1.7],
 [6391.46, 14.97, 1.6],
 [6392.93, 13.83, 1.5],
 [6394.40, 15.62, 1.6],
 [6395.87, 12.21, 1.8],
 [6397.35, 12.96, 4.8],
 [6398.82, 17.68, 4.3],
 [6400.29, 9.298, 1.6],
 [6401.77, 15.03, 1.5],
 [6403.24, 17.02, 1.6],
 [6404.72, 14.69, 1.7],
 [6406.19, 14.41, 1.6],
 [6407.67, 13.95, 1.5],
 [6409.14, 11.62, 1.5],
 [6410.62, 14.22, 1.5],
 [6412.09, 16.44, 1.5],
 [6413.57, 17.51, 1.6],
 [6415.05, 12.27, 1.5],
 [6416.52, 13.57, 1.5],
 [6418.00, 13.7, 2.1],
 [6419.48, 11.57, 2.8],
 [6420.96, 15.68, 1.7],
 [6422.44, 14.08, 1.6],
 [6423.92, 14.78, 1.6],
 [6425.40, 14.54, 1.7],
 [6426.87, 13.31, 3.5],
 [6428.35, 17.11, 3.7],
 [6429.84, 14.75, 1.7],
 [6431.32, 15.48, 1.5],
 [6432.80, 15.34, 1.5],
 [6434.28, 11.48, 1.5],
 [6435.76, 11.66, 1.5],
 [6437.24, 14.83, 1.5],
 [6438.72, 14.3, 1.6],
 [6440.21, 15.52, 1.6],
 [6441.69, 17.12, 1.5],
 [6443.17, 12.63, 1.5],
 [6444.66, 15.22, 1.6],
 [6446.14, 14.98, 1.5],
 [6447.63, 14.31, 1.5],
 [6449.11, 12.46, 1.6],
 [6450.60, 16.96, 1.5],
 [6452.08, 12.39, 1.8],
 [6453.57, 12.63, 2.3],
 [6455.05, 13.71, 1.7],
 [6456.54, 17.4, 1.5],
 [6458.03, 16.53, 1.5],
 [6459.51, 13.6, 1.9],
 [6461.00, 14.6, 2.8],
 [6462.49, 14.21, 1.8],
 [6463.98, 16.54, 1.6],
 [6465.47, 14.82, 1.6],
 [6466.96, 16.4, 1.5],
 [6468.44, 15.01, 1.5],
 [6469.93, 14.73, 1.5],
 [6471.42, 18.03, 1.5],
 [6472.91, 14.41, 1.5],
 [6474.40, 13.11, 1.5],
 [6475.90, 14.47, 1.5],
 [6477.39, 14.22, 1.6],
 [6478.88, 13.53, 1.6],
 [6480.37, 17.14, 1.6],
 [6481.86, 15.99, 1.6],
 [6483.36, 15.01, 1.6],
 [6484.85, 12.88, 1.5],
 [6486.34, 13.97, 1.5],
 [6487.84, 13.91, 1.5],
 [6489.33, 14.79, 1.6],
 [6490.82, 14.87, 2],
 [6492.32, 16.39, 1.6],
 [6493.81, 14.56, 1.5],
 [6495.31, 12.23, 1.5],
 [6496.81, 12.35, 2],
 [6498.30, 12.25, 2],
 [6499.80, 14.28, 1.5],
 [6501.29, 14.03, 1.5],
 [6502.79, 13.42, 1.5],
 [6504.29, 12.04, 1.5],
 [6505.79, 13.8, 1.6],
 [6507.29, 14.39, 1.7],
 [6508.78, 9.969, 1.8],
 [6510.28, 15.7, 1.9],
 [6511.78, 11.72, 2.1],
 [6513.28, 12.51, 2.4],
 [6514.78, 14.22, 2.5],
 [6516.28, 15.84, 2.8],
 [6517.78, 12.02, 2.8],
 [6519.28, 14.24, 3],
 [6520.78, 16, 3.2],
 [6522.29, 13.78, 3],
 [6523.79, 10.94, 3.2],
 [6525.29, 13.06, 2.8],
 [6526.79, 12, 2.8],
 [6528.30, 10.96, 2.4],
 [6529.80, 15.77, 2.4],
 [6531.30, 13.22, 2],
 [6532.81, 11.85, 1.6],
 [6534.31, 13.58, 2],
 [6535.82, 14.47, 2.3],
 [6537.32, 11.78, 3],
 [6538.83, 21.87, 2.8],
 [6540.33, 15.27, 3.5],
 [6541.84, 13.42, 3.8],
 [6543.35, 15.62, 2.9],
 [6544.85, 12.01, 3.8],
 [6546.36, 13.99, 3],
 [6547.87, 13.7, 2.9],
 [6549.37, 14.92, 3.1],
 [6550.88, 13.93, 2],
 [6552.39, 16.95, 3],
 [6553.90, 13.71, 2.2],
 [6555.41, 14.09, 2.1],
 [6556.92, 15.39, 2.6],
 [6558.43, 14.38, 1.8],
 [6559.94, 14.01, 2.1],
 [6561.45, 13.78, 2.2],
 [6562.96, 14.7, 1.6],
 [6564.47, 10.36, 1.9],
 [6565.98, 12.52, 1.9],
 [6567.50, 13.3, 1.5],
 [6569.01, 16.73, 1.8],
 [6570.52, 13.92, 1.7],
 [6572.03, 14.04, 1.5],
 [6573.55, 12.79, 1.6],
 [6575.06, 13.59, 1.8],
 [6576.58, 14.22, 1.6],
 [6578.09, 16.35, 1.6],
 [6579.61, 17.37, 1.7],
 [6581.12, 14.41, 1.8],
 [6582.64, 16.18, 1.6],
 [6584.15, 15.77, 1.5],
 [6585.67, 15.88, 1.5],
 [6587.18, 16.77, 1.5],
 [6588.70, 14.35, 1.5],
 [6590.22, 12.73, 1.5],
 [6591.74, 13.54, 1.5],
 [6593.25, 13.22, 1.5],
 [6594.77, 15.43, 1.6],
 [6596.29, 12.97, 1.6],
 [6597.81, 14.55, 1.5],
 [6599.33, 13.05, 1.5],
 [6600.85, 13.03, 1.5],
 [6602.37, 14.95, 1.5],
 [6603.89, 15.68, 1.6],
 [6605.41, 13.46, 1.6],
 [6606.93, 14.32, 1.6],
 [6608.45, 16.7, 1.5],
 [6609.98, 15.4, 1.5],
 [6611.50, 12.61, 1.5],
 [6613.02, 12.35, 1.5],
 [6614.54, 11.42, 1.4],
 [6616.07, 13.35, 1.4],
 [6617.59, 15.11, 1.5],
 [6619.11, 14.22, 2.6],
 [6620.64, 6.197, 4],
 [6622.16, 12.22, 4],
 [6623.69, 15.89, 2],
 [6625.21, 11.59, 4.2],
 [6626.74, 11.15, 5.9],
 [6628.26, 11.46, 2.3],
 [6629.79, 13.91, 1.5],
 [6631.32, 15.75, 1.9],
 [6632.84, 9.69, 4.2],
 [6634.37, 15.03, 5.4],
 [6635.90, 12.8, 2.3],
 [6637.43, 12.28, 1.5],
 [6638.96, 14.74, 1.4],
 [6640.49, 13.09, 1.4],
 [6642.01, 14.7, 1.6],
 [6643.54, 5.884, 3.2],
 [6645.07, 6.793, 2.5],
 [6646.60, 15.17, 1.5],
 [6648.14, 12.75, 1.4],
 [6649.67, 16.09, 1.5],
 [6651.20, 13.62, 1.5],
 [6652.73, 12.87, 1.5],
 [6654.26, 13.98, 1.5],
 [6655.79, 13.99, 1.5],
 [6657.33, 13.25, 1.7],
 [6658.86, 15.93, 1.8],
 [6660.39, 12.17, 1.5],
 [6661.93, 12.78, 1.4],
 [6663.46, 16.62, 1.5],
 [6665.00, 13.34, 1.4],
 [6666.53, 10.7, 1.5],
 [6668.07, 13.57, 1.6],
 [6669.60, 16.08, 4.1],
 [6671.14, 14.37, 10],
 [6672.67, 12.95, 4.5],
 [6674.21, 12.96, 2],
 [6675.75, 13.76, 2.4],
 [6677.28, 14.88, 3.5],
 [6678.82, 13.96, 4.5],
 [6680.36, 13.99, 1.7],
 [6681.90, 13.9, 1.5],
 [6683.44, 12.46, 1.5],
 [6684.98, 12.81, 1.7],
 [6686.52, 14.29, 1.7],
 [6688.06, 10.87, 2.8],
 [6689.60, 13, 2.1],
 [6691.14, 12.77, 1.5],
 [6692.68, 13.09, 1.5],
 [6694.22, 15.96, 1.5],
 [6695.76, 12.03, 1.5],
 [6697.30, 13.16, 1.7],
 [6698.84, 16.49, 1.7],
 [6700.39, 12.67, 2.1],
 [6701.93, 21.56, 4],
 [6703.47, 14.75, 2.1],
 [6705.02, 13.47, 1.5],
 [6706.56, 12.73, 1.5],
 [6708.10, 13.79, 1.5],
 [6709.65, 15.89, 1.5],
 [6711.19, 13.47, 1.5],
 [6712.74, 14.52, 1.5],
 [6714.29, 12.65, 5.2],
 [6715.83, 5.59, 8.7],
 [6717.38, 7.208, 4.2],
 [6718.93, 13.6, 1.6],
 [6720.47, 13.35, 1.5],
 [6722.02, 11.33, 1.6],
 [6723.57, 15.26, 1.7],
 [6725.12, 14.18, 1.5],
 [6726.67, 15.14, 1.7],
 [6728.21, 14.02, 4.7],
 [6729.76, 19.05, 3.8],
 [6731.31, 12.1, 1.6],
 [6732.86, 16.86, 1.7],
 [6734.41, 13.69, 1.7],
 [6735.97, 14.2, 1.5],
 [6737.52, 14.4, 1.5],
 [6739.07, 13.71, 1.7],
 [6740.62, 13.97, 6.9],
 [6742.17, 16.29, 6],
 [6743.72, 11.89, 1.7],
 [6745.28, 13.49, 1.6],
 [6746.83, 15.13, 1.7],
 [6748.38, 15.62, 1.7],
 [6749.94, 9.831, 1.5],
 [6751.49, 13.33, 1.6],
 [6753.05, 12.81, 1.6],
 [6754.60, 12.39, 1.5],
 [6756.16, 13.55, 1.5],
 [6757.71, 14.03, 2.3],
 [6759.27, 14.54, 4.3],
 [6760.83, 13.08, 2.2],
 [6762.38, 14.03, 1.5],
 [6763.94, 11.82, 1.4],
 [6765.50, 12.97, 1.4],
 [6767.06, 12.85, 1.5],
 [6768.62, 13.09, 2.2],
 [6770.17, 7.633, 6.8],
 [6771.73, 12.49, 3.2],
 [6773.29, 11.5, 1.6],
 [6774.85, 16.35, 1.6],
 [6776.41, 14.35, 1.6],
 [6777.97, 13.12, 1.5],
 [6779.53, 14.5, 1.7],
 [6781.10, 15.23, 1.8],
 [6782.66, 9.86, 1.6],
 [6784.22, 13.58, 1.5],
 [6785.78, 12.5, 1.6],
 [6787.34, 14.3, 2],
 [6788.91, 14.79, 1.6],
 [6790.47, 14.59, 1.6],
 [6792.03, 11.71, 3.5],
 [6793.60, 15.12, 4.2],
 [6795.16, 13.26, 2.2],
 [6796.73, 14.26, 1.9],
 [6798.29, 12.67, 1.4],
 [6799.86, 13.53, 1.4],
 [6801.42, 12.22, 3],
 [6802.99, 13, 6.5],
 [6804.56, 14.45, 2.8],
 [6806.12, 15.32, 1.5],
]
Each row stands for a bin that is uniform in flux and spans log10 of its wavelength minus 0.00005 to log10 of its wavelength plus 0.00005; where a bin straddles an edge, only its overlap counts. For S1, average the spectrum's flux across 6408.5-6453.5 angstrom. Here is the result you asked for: 14.3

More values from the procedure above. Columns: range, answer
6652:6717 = 13.6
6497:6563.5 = 13.8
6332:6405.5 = 14.2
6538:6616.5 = 14.4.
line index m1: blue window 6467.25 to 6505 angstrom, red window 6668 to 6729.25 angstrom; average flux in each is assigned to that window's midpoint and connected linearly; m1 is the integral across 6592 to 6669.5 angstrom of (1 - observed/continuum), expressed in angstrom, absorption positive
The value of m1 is 3.2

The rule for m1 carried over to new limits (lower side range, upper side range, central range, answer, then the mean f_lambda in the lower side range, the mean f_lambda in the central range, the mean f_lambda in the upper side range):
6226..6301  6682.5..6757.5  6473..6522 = -0.95 angstrom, 13.7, 13.9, 13.6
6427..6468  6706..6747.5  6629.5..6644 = 1.11 angstrom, 14.7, 12.9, 13.6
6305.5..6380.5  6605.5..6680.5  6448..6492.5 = -3.69 angstrom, 14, 14.8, 13.2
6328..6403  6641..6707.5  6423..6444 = -0.74 angstrom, 14.1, 14.5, 13.6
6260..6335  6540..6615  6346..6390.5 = 0.63 angstrom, 14.3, 14.1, 14.3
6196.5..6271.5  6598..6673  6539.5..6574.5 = -2.26 angstrom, 13.1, 14.1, 13.3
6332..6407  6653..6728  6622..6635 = 0.67 angstrom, 14.2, 13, 13.6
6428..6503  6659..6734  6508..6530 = 1.79 angstrom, 14.6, 13.2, 13.7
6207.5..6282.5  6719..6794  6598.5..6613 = -0.83 angstrom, 13.2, 14.3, 13.6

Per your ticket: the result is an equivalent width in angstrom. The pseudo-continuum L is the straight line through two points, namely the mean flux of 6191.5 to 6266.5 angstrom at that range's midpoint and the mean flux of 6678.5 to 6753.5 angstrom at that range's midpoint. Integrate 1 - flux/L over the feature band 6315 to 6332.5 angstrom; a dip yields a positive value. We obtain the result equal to -1.2 angstrom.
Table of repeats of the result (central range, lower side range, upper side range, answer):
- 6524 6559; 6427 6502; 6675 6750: 0.49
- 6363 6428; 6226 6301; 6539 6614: -1.54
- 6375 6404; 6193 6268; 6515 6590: -1.98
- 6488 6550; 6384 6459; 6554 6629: 1.70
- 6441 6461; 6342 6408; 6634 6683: -0.97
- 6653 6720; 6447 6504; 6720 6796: 1.50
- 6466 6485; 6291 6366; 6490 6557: -1.63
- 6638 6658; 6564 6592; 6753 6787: 1.64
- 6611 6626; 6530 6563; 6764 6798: 1.65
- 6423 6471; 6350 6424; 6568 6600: -1.11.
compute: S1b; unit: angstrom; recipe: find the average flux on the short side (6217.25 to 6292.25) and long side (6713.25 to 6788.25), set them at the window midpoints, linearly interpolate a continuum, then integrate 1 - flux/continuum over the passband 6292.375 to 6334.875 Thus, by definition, -3.2 angstrom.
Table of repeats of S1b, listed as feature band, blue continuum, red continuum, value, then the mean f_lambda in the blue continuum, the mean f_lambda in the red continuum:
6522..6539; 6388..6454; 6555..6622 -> 1.0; 14.4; 14.1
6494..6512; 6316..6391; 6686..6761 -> 1.1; 14.1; 13.7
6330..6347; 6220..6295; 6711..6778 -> -0.9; 13.5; 13.3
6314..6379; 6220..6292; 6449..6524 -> -0.8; 13.4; 14.3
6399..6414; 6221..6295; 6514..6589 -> -0.6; 13.6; 14.3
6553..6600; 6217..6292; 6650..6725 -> -3.0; 13.4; 13.5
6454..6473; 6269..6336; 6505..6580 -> -1.7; 14.4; 14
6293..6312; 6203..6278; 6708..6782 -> -1.9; 13.1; 13.4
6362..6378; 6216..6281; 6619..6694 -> -1.4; 13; 13.1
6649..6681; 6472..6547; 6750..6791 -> -1.1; 13.9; 13.1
